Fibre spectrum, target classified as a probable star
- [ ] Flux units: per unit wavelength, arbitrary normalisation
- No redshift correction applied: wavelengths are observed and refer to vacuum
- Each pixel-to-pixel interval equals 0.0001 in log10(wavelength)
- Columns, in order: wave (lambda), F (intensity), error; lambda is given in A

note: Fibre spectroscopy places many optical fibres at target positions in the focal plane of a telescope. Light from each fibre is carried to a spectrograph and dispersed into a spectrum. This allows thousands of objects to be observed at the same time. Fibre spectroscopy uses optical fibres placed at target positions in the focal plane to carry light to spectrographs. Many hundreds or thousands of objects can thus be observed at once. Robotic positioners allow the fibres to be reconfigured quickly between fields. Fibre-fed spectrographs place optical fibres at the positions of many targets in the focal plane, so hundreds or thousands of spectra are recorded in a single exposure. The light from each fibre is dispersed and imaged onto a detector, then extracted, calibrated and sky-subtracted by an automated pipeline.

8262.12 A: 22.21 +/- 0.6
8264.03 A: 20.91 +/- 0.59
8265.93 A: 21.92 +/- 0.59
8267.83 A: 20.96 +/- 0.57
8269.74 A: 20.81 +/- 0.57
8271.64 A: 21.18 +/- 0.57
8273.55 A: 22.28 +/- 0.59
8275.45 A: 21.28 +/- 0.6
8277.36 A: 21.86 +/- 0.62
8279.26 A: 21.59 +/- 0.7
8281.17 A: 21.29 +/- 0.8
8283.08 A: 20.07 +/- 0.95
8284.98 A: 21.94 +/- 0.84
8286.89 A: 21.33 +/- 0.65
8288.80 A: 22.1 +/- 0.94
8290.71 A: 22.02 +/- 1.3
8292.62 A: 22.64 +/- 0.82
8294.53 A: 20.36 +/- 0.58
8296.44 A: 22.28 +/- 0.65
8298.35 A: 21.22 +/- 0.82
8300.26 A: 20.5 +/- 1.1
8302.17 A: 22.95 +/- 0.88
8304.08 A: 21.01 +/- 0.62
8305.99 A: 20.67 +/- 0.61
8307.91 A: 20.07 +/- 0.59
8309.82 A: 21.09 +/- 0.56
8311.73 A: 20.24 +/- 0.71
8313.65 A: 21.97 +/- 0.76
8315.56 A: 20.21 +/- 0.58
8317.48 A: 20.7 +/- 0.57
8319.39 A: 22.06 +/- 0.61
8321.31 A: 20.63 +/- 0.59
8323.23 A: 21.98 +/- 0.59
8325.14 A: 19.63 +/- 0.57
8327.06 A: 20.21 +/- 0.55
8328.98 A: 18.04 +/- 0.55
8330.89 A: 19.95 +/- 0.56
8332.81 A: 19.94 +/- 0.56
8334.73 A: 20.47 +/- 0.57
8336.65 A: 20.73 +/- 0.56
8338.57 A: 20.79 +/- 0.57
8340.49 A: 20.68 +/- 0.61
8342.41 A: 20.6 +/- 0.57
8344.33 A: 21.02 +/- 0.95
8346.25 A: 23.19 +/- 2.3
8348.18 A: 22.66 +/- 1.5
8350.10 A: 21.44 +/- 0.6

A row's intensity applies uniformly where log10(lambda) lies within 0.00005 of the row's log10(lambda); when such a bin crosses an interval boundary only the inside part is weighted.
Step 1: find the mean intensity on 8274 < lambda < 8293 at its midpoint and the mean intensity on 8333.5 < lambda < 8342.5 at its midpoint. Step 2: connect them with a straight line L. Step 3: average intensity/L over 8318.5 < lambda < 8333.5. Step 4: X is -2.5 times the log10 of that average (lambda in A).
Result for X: 0.03 mag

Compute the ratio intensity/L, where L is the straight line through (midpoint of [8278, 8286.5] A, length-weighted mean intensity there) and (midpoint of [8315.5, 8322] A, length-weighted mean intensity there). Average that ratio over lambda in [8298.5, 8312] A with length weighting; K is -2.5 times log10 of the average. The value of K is 0.01 mag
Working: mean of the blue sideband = 21.3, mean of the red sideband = 21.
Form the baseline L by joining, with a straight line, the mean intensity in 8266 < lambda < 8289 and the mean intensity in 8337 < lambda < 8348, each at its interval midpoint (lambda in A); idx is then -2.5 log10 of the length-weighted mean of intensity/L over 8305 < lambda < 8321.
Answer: 0.03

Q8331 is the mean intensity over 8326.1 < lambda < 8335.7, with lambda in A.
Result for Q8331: 19.7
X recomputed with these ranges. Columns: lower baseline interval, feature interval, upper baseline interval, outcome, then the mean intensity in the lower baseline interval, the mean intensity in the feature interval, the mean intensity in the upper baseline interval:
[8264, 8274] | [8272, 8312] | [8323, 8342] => -0.02 mag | 21.3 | 21.4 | 20.2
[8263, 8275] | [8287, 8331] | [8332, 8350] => 0.01 mag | 21.3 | 21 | 21.1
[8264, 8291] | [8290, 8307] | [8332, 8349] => -0.01 mag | 21.4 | 21.5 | 21.1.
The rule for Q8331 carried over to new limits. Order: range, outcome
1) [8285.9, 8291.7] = 21.8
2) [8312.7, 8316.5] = 21.1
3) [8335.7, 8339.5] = 20.8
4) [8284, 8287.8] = 21.7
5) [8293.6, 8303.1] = 21.5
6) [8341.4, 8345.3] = 20.8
